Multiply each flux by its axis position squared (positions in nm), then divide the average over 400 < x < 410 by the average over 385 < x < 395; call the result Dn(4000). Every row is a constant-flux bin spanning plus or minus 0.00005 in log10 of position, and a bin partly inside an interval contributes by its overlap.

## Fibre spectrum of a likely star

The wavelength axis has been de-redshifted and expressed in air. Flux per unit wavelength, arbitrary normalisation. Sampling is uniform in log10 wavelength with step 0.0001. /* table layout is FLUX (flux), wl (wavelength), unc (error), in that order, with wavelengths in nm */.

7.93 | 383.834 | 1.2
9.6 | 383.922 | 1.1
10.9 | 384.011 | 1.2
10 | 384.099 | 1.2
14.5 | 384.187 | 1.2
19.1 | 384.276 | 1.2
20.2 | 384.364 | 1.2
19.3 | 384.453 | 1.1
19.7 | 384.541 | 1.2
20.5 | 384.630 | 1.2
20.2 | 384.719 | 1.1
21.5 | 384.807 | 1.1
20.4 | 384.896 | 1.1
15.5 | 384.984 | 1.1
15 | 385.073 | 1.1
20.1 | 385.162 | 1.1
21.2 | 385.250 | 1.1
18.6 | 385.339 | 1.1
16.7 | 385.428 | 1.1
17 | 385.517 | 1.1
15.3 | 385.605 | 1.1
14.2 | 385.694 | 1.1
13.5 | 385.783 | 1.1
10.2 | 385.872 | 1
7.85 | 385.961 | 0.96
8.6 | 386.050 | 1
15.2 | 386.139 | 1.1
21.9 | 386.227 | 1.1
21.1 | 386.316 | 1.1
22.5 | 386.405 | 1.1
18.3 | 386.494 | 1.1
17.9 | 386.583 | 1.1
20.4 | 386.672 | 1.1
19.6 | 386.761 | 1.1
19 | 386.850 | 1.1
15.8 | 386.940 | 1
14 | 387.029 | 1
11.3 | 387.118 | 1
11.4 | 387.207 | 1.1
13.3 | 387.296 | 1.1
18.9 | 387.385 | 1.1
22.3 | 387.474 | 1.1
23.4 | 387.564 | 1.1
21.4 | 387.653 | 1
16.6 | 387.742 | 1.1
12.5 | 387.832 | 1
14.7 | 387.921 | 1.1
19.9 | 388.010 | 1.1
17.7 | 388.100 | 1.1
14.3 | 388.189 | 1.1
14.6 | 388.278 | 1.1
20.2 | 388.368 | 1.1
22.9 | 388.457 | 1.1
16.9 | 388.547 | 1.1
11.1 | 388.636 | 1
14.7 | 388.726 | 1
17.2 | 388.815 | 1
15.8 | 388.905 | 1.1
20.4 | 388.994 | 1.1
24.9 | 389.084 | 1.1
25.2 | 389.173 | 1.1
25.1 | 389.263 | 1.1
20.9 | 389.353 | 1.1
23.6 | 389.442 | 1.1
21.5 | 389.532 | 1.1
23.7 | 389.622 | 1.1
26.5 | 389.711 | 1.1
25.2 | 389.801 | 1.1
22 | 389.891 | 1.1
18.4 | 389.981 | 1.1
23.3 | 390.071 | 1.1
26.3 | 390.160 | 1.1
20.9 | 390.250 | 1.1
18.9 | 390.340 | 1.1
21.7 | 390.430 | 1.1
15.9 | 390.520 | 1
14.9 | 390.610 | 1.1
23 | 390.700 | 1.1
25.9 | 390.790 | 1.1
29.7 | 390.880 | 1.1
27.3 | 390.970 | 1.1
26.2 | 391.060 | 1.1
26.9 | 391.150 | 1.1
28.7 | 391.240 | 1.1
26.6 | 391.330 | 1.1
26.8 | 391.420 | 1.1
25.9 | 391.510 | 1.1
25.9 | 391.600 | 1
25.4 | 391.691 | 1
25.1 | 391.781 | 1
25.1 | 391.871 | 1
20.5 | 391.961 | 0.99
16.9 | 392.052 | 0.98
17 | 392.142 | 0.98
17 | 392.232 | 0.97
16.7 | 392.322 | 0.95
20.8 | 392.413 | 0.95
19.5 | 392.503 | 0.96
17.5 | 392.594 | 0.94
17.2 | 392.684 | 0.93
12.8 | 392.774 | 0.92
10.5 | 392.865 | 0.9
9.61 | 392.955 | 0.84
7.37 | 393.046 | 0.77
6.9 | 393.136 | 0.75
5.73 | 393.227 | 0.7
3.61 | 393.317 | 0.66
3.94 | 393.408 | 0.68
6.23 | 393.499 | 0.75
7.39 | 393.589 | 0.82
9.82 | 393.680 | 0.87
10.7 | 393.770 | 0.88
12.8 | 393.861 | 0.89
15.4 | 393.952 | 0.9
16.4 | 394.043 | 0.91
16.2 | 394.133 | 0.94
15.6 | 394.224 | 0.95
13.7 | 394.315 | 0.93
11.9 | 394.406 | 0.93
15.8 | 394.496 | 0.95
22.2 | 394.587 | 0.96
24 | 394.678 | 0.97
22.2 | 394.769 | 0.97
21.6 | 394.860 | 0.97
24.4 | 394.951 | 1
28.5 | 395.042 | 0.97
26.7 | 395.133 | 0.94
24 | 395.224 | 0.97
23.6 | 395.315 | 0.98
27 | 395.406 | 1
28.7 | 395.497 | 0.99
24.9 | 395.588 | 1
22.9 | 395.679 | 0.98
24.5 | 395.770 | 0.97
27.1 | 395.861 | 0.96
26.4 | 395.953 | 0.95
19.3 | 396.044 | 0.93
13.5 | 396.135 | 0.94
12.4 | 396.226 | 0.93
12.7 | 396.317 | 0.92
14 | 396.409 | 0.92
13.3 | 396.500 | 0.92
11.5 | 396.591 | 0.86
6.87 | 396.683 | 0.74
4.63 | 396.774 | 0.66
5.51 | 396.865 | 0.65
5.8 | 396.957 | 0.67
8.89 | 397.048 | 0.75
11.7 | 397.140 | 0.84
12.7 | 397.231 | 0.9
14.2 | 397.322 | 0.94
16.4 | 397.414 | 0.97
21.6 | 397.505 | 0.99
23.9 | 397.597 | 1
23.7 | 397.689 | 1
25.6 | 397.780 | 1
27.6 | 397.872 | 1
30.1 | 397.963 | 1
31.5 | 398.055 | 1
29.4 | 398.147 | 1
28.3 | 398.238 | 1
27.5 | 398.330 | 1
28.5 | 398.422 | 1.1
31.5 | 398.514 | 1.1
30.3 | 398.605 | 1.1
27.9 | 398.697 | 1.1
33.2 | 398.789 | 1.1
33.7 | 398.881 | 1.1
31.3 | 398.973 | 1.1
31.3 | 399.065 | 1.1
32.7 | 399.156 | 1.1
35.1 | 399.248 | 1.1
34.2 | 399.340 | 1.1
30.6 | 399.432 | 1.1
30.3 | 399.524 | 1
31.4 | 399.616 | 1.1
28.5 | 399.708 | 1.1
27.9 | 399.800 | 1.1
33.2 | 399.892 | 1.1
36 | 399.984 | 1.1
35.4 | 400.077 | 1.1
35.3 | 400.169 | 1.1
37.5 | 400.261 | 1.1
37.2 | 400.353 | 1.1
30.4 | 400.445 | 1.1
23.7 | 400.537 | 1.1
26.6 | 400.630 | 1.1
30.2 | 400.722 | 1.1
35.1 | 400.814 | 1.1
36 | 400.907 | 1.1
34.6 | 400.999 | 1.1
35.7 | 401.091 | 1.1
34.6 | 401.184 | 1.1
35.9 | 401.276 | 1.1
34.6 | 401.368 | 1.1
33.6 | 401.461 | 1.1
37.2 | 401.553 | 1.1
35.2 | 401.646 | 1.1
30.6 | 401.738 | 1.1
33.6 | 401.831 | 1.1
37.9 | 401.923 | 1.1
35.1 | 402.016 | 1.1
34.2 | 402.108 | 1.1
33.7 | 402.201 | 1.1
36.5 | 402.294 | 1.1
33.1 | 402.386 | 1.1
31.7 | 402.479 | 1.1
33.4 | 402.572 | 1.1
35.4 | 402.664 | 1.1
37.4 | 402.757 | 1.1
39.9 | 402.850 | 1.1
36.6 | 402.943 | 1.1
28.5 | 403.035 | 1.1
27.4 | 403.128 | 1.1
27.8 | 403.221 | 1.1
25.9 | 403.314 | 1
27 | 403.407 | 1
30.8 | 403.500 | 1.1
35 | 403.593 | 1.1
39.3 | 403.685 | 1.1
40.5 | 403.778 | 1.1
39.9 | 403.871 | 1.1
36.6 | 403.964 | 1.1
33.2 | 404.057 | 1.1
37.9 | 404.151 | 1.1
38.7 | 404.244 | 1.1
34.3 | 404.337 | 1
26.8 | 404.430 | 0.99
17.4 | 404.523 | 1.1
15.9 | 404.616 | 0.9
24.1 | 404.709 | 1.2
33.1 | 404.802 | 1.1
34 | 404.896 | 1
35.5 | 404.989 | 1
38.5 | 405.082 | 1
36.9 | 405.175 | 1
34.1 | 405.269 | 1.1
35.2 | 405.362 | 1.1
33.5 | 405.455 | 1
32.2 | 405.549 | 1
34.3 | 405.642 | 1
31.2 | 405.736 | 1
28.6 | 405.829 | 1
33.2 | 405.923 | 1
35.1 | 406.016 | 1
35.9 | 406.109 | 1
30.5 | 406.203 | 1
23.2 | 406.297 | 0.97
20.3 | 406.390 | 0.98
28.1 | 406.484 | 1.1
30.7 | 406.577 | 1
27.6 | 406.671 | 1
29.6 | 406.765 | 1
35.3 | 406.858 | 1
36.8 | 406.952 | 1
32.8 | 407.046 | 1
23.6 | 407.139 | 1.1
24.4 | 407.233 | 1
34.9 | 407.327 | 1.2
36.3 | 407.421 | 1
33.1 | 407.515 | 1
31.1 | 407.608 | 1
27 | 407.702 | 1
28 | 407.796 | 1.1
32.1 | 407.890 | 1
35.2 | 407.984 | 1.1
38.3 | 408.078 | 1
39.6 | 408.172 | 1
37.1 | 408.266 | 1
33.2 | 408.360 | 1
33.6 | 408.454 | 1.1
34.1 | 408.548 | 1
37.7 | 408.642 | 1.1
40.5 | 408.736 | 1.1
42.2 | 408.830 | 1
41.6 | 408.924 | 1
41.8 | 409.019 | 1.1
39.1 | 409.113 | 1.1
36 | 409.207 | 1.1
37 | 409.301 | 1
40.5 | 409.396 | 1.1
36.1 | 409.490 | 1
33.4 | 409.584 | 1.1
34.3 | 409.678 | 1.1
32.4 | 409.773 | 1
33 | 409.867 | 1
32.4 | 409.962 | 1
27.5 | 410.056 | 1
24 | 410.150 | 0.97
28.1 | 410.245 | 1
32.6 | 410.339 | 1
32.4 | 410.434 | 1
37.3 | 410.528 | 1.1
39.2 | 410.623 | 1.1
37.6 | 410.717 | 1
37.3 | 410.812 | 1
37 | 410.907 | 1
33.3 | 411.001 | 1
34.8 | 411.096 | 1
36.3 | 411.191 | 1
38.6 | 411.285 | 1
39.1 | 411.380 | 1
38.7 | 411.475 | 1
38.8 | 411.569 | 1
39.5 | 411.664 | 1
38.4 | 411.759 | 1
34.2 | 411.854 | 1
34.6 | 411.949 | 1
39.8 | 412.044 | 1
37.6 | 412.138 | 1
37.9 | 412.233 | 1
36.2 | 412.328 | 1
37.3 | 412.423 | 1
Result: 2.0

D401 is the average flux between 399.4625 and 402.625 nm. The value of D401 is 33.4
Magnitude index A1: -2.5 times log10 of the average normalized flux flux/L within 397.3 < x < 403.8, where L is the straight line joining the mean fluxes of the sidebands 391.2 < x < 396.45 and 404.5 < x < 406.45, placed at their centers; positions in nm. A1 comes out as -0.238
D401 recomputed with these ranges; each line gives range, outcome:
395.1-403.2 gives 27.6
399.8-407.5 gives 32.6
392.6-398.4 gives 17.2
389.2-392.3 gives 23.2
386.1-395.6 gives 19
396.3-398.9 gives 20.4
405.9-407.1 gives 30.6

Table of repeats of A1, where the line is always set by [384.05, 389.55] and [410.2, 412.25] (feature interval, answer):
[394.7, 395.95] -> -0.04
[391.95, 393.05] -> 0.36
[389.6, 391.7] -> -0.16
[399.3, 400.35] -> -0.19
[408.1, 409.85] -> -0.07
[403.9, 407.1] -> 0.02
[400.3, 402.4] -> -0.17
